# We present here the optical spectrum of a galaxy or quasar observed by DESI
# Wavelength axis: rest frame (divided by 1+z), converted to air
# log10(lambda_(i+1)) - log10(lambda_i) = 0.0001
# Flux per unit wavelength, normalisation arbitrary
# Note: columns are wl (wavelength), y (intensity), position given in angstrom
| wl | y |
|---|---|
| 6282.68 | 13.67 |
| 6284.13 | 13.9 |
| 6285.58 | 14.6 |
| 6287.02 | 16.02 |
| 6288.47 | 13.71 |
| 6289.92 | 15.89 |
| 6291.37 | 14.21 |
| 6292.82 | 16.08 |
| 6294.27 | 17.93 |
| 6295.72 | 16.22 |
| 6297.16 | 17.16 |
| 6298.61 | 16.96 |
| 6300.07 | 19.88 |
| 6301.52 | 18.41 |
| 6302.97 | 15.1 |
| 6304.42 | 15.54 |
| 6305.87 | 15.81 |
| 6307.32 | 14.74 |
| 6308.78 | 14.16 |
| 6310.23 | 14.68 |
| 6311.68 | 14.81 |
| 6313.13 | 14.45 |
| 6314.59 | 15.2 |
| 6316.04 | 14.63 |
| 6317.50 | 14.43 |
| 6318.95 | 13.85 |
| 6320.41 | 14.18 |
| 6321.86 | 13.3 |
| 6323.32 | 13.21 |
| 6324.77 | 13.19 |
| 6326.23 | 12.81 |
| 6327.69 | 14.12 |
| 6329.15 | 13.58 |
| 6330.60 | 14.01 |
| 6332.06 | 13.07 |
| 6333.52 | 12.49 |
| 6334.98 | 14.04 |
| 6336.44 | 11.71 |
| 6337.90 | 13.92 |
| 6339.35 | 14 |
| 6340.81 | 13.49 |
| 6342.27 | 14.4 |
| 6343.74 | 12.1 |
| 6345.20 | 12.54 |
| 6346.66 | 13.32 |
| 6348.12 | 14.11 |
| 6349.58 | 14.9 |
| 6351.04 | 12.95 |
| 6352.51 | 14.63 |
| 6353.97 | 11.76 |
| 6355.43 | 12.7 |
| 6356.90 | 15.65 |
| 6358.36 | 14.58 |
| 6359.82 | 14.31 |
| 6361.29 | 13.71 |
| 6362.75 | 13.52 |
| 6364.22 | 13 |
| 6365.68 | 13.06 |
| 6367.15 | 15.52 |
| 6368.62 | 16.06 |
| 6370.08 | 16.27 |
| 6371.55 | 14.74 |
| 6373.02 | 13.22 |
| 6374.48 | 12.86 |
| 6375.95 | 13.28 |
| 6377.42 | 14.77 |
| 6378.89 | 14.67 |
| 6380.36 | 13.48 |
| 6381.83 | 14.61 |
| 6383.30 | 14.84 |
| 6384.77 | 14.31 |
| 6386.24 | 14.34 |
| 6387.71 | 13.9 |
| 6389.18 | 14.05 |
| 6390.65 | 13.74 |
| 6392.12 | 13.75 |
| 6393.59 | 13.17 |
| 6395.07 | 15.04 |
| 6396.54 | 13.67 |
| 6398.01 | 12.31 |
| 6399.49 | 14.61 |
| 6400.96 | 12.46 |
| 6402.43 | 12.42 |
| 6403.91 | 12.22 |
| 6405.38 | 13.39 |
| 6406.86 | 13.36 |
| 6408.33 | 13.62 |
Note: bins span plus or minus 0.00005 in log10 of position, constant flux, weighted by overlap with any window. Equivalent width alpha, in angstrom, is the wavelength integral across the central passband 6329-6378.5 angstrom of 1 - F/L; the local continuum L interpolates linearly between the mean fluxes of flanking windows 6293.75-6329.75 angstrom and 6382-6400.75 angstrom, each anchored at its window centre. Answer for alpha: 2.4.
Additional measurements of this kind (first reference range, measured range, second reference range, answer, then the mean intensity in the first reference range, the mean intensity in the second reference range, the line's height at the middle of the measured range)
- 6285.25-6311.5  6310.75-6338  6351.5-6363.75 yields 2.32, 15.9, 13.8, 15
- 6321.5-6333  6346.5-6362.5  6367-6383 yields 0.14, 13.4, 14.5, 14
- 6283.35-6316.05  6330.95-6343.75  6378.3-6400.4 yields 1.40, 15.7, 14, 15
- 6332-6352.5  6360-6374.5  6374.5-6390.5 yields -0.42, 13.4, 14.1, 13.9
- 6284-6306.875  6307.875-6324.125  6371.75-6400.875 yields 1.42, 16.1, 13.9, 15.6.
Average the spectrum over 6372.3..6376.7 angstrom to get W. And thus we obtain 13.1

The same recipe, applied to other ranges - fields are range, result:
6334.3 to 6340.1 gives 13.4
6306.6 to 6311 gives 14.5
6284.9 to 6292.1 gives 14.9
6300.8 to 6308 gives 15.9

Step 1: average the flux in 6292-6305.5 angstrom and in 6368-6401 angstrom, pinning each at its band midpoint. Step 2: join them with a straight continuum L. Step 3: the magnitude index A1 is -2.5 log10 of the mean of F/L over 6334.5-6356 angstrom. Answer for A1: 0.16 mag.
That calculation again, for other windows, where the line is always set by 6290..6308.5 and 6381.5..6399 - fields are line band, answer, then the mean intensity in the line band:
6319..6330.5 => 0.16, 13.5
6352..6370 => 0.05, 14.1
